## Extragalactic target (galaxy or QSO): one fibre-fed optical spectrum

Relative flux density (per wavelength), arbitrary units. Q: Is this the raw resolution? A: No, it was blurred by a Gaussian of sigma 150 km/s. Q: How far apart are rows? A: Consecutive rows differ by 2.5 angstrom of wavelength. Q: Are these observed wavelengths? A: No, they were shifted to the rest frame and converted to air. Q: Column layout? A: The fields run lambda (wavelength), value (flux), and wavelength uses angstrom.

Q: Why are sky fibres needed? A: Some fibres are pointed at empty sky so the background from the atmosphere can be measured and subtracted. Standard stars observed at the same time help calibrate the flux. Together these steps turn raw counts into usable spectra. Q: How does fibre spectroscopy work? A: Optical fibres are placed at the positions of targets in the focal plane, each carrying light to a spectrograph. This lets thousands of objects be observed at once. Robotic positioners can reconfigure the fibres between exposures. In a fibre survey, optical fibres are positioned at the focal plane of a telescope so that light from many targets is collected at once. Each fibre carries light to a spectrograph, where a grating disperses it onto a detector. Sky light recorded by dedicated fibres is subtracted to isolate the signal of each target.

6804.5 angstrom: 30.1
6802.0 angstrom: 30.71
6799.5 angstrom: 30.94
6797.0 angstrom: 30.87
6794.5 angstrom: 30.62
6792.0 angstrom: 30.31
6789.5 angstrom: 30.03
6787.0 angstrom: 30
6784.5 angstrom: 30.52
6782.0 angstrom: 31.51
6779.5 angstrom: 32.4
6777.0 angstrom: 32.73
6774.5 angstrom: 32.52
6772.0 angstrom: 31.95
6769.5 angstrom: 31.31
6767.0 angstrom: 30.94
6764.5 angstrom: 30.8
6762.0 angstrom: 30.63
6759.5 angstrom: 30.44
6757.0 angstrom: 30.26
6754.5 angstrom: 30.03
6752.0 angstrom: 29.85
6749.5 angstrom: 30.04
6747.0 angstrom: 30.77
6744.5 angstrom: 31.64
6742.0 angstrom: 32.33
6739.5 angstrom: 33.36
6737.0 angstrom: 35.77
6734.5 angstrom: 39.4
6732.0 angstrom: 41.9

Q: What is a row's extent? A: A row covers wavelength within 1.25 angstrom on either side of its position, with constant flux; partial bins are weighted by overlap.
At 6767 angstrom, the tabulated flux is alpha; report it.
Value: 30.94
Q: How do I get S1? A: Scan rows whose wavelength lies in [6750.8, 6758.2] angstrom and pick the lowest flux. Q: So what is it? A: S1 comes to 29.85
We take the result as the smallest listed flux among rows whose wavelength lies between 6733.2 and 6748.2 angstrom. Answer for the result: 30.77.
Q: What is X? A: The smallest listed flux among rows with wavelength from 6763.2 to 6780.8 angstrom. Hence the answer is 30.8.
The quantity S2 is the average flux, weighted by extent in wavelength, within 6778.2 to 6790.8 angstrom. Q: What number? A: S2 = 30.9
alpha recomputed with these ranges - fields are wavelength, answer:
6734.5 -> 39.4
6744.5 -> 31.64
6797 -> 30.87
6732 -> 41.9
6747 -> 30.77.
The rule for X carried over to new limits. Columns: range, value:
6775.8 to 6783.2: 31.51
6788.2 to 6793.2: 30.03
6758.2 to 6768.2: 30.44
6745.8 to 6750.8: 30.04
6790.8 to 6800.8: 30.31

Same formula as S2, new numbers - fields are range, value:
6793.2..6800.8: 30.8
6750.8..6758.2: 30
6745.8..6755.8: 30.2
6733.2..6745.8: 34.5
